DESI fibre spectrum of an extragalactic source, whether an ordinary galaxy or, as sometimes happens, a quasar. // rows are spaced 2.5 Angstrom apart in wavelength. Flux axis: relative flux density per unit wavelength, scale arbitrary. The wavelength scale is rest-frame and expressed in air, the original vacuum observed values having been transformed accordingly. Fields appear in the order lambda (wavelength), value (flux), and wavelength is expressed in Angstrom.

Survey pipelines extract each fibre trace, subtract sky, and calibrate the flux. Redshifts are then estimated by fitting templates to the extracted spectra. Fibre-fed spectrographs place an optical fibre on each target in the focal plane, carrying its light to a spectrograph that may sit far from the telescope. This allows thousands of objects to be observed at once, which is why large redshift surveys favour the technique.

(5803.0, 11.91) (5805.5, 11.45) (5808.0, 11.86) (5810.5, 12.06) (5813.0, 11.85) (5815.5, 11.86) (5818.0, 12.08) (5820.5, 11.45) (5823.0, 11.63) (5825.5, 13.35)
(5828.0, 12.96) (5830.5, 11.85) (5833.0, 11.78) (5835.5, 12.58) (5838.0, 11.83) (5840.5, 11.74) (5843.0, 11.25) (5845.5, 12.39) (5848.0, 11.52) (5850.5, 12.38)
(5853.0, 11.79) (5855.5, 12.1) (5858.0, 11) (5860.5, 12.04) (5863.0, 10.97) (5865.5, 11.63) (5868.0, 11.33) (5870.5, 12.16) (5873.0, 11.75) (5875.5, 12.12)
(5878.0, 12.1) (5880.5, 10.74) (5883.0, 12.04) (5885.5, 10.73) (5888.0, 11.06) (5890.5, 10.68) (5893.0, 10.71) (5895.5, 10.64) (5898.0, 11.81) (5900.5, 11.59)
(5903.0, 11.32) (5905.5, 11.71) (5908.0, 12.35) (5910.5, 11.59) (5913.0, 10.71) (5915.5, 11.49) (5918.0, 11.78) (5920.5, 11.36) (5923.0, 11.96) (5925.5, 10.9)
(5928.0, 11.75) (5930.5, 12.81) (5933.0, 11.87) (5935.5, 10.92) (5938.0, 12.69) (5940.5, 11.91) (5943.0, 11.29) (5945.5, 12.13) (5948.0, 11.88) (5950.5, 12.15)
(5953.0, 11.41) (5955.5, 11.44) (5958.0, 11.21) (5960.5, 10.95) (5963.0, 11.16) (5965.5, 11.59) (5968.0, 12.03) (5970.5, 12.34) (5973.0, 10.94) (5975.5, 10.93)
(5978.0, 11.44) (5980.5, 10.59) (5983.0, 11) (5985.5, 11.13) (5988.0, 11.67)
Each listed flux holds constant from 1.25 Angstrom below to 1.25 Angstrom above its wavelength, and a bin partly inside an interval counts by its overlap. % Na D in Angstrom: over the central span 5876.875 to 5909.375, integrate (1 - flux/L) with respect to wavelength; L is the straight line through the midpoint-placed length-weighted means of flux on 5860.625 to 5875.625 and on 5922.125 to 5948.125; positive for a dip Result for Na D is 1.0 Angstrom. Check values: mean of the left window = 11.7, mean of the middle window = 11.3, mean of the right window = 11.8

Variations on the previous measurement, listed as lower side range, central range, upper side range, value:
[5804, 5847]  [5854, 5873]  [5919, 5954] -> 0.5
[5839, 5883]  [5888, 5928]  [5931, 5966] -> 1.0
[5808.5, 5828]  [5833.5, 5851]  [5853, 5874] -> -0.1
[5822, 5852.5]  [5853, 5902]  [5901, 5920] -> 1.5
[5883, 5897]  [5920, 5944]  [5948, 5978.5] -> -1.1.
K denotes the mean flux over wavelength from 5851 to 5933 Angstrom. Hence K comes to 11.5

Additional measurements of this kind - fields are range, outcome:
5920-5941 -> 11.8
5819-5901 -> 11.7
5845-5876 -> 11.8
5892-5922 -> 11.4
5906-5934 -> 11.7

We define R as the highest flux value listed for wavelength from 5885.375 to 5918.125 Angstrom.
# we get 12.35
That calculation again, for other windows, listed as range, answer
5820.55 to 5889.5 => 13.35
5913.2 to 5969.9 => 12.81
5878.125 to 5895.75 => 12.04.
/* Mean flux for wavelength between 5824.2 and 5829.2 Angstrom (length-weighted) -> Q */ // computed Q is 13.1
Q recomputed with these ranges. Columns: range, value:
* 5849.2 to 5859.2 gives 11.8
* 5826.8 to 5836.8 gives 12.3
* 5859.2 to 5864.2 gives 11.5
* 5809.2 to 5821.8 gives 11.9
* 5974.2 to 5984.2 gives 11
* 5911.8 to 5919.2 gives 11.3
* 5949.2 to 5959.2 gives 11.6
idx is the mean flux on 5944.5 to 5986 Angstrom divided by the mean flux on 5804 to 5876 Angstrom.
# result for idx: 0.96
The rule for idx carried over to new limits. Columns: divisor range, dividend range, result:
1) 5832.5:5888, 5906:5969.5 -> 1.00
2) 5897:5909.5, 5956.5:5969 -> 0.97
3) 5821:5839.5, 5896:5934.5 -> 0.95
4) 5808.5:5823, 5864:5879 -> 1.00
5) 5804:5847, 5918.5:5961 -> 0.98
